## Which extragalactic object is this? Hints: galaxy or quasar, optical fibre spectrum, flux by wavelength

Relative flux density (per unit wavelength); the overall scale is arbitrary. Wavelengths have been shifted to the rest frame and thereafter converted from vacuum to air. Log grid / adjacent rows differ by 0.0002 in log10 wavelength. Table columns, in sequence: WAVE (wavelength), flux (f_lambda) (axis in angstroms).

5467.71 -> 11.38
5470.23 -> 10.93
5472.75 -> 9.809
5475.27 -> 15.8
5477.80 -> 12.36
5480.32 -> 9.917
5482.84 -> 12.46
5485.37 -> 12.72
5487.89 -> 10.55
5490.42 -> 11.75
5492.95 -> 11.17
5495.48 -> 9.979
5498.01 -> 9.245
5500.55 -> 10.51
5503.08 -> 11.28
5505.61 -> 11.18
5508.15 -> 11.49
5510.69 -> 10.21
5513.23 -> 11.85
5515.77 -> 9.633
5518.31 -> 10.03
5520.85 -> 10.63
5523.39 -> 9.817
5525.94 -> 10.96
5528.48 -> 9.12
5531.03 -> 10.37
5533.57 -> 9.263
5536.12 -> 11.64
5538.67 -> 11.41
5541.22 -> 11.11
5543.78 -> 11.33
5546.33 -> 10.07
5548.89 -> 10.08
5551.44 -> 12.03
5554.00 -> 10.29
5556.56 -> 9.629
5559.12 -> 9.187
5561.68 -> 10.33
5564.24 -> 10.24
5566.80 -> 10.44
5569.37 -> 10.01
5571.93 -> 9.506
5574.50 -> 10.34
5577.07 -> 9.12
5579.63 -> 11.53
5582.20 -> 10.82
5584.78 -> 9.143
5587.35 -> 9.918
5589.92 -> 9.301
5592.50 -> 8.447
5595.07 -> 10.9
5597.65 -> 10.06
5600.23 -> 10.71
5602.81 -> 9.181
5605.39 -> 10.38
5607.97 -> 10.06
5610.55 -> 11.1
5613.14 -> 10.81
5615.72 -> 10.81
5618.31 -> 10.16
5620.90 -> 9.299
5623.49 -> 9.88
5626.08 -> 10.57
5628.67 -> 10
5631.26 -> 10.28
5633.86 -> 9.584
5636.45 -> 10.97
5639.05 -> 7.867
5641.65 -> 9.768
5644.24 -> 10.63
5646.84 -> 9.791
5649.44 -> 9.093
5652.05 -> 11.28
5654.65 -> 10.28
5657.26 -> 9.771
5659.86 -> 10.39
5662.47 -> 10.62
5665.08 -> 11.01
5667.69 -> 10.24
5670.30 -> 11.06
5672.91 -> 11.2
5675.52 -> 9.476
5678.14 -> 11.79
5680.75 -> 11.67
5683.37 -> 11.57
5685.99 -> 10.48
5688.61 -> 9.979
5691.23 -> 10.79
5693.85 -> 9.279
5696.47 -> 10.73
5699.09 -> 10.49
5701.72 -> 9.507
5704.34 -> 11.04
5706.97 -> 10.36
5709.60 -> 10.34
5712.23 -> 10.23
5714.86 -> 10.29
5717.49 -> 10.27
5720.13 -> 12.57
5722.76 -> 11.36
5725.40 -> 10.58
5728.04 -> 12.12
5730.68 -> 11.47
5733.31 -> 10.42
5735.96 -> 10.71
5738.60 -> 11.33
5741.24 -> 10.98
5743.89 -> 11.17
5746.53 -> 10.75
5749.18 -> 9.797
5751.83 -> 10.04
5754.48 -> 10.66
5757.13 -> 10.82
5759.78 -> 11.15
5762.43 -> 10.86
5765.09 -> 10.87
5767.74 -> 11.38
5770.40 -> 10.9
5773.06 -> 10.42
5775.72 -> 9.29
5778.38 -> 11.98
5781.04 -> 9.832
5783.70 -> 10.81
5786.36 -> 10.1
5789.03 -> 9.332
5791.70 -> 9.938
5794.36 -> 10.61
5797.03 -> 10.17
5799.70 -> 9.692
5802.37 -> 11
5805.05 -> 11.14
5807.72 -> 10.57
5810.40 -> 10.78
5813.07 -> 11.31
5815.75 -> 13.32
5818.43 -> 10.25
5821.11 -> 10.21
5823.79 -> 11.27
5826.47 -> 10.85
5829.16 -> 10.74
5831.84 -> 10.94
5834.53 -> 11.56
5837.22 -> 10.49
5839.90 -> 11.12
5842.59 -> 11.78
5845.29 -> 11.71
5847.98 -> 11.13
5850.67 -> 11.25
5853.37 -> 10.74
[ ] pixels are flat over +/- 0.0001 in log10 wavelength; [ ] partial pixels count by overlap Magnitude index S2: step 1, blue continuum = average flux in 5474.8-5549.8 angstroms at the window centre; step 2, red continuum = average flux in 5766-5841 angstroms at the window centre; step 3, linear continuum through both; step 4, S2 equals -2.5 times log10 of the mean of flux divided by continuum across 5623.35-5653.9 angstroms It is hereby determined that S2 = 0.086 mag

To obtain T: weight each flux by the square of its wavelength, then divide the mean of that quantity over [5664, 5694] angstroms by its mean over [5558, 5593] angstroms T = 1.13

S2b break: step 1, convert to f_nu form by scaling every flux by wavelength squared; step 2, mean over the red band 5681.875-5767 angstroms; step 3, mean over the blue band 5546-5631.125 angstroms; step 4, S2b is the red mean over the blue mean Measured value 1.1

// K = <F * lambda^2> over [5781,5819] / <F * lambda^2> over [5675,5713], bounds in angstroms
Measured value 1.05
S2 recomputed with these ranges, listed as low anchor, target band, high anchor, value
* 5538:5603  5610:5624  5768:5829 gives 0.00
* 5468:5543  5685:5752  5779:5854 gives 0.02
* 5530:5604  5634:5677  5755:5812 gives 0.02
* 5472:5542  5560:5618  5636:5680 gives 0.05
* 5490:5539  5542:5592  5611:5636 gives 0.02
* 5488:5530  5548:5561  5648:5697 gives 0.03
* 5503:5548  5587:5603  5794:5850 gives 0.09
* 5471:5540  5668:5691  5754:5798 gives -0.02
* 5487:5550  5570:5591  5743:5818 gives 0.07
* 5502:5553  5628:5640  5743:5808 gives 0.09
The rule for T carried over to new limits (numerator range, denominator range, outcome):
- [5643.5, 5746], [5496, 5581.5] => 1.08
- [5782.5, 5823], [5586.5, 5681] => 1.10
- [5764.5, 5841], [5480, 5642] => 1.13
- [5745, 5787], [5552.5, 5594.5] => 1.15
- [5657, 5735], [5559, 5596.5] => 1.12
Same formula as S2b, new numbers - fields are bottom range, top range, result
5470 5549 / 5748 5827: 1.08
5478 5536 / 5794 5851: 1.15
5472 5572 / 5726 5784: 1.09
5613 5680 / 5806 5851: 1.16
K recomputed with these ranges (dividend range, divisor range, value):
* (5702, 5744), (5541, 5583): 1.12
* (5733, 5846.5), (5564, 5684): 1.12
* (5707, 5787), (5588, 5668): 1.11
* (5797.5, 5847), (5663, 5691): 1.07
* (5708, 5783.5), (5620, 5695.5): 1.08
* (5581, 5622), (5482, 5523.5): 0.96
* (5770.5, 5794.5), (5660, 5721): 1.00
